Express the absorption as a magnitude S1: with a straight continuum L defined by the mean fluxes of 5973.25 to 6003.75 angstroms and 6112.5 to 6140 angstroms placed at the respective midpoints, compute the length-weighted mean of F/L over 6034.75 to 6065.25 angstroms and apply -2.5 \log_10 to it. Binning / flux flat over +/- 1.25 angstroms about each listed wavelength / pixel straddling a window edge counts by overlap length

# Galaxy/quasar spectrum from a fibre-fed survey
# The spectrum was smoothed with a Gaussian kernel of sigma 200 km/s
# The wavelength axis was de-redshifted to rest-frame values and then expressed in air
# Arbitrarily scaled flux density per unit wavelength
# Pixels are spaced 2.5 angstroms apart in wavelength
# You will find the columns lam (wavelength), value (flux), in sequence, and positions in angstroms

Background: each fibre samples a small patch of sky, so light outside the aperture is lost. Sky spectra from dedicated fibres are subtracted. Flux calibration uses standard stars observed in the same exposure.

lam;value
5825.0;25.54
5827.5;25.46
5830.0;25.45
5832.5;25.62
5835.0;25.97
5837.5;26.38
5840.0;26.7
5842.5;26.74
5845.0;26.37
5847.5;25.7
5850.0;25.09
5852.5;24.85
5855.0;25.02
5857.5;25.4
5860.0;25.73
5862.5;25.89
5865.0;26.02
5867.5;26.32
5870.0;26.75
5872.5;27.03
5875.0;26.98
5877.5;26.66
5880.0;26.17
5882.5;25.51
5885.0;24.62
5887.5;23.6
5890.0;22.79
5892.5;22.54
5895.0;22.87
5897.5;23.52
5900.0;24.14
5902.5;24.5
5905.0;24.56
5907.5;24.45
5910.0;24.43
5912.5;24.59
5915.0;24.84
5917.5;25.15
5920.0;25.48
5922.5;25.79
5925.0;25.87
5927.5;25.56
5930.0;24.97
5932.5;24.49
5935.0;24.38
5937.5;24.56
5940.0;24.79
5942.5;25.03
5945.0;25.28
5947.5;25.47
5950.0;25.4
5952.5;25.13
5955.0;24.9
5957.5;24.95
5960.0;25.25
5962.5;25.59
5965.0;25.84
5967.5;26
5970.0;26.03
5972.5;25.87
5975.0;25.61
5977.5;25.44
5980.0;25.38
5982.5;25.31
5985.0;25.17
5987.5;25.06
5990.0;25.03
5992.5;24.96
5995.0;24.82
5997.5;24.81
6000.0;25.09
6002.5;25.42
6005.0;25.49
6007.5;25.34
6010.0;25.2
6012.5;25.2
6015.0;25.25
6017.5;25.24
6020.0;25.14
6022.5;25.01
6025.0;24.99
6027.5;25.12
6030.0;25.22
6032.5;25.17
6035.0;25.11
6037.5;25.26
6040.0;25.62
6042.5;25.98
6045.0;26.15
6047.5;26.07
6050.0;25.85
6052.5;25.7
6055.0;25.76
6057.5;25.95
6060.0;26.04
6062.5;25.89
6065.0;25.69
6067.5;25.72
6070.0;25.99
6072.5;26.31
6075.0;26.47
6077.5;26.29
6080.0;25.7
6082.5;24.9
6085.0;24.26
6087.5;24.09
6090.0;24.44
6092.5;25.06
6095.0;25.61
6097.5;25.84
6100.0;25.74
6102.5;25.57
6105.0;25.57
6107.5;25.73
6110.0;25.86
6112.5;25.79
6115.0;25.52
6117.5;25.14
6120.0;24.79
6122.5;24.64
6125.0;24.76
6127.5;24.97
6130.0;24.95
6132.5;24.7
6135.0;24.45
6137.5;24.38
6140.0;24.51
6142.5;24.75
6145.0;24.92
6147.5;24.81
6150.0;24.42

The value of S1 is -0.03 mag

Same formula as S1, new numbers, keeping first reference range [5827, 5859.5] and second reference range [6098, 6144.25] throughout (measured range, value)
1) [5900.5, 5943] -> 0.03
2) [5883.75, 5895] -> 0.10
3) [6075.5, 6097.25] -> 0.00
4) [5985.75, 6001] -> 0.02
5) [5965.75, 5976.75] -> -0.02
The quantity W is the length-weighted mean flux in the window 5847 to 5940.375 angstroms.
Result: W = 25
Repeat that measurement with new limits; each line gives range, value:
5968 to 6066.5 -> 25.4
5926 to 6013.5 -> 25.2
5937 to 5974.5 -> 25.4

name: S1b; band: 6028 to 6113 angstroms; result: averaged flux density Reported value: 25.6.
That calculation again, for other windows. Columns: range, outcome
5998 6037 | 25.2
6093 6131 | 25.4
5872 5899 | 24.7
